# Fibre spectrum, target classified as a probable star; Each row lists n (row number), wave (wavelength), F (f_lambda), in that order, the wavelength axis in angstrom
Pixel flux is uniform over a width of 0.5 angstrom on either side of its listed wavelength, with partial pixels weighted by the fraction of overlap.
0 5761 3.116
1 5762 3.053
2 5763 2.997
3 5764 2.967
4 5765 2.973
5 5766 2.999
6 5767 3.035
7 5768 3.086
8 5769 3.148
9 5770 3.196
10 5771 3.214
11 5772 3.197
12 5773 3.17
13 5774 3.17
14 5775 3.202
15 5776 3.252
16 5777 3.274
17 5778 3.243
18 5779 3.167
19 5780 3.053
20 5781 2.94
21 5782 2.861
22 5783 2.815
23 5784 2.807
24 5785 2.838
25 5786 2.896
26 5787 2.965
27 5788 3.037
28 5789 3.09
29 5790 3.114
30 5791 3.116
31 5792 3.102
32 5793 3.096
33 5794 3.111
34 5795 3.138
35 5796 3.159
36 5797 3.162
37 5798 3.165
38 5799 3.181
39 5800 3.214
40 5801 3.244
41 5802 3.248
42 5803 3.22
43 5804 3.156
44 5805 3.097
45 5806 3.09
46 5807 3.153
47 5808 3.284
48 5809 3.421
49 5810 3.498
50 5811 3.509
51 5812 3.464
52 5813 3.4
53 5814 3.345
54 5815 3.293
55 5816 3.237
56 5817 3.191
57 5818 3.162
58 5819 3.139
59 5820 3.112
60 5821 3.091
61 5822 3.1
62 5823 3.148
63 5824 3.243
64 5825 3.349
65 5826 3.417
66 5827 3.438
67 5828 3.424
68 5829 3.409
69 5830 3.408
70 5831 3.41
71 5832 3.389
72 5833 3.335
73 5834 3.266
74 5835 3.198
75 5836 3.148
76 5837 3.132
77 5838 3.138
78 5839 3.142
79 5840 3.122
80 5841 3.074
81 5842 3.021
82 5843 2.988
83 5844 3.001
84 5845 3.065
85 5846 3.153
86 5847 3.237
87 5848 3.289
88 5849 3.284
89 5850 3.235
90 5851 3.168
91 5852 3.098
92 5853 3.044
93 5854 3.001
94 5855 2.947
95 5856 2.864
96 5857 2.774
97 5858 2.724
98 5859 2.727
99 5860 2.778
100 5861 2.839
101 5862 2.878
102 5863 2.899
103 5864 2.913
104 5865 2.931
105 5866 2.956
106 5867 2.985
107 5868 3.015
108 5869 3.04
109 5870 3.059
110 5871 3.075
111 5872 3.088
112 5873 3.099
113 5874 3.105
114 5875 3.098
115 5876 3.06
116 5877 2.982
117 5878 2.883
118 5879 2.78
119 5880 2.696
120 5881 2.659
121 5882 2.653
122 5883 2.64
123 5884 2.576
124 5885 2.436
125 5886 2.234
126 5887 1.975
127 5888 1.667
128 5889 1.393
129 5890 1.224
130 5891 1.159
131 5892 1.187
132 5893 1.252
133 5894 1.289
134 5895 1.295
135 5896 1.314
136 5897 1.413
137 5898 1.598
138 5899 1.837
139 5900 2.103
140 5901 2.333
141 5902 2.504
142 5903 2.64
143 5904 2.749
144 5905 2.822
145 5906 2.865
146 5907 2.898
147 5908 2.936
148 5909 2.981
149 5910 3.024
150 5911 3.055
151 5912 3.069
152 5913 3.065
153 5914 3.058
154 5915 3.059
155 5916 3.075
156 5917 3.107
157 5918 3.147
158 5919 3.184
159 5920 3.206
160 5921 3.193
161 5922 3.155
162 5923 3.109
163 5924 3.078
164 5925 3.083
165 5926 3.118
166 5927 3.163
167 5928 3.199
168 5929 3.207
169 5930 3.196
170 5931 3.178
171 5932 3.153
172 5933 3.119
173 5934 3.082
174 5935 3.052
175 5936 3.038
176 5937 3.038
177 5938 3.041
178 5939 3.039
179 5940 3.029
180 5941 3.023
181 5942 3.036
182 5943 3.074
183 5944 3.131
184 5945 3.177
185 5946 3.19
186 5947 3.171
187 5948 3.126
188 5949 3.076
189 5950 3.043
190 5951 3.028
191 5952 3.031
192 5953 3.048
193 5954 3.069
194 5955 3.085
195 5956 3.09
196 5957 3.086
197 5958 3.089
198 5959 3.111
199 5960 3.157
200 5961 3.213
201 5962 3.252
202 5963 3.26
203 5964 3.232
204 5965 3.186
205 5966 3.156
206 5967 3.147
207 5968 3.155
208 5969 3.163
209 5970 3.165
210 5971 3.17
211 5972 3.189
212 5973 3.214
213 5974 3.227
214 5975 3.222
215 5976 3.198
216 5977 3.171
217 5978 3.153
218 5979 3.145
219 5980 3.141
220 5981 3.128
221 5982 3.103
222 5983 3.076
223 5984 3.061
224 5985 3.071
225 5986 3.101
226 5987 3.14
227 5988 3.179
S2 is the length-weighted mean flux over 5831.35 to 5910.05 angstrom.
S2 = 2.69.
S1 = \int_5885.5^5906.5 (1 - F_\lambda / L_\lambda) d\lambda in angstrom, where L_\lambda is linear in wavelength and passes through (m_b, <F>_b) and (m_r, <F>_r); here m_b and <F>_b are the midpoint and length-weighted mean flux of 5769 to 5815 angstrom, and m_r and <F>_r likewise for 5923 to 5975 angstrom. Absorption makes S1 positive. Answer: 8.6 angstrom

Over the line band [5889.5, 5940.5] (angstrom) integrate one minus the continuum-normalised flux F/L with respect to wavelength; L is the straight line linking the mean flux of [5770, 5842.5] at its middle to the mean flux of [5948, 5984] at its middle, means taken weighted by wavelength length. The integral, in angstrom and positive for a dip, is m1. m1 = 7.66 angstrom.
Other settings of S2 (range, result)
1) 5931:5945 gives 3.07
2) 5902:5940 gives 3.05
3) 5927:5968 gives 3.12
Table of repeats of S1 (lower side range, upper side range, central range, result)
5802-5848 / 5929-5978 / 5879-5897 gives 7.4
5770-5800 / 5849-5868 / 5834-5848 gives -0.7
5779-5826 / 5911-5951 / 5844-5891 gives 5.1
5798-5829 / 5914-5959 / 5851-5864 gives 1.3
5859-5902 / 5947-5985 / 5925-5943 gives -1.5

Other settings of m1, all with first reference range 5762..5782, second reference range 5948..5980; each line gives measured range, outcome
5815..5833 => -0.9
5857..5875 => 1.0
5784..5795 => 0.3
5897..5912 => 2.7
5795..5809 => -0.3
